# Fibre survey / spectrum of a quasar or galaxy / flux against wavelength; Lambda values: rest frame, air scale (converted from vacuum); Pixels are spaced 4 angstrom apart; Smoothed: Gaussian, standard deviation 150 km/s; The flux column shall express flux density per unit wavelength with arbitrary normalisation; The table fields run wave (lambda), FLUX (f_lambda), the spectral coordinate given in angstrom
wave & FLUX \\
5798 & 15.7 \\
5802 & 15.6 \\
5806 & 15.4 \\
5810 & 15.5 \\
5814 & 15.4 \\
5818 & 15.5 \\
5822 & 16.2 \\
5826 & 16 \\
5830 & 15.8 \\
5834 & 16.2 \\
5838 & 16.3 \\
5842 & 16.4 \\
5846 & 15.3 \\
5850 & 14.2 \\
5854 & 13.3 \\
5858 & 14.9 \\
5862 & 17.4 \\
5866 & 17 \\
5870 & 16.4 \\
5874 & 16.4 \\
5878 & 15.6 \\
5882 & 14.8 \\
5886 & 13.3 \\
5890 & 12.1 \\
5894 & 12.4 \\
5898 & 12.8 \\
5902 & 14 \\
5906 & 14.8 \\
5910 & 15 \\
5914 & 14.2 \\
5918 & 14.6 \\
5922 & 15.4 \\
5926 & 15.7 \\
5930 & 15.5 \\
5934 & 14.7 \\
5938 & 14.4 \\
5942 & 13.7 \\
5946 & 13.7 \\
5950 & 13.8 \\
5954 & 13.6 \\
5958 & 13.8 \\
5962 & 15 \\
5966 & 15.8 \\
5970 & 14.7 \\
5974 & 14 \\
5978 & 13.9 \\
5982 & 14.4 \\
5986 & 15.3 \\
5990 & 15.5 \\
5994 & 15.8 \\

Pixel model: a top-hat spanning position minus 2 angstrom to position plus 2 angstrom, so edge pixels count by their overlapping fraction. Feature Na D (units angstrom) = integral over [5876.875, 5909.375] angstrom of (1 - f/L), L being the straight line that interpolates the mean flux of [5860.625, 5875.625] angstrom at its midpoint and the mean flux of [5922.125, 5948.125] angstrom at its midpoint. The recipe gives 4.6 angstrom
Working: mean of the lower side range 16.8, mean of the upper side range 14.7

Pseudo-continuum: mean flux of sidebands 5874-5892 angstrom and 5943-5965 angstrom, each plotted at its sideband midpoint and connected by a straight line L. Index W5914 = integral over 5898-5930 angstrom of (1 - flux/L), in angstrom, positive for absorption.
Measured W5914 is -1.3 angstrom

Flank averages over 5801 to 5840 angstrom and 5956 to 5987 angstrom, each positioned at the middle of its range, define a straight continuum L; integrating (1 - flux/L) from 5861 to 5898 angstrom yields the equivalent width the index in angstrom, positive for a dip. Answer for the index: 1.1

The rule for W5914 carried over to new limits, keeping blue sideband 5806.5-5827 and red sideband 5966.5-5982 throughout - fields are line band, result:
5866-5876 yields -0.84 angstrom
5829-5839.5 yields -0.39 angstrom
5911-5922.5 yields 0.14 angstrom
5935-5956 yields 1.06 angstrom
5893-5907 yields 1.41 angstrom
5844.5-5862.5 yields 0.66 angstrom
